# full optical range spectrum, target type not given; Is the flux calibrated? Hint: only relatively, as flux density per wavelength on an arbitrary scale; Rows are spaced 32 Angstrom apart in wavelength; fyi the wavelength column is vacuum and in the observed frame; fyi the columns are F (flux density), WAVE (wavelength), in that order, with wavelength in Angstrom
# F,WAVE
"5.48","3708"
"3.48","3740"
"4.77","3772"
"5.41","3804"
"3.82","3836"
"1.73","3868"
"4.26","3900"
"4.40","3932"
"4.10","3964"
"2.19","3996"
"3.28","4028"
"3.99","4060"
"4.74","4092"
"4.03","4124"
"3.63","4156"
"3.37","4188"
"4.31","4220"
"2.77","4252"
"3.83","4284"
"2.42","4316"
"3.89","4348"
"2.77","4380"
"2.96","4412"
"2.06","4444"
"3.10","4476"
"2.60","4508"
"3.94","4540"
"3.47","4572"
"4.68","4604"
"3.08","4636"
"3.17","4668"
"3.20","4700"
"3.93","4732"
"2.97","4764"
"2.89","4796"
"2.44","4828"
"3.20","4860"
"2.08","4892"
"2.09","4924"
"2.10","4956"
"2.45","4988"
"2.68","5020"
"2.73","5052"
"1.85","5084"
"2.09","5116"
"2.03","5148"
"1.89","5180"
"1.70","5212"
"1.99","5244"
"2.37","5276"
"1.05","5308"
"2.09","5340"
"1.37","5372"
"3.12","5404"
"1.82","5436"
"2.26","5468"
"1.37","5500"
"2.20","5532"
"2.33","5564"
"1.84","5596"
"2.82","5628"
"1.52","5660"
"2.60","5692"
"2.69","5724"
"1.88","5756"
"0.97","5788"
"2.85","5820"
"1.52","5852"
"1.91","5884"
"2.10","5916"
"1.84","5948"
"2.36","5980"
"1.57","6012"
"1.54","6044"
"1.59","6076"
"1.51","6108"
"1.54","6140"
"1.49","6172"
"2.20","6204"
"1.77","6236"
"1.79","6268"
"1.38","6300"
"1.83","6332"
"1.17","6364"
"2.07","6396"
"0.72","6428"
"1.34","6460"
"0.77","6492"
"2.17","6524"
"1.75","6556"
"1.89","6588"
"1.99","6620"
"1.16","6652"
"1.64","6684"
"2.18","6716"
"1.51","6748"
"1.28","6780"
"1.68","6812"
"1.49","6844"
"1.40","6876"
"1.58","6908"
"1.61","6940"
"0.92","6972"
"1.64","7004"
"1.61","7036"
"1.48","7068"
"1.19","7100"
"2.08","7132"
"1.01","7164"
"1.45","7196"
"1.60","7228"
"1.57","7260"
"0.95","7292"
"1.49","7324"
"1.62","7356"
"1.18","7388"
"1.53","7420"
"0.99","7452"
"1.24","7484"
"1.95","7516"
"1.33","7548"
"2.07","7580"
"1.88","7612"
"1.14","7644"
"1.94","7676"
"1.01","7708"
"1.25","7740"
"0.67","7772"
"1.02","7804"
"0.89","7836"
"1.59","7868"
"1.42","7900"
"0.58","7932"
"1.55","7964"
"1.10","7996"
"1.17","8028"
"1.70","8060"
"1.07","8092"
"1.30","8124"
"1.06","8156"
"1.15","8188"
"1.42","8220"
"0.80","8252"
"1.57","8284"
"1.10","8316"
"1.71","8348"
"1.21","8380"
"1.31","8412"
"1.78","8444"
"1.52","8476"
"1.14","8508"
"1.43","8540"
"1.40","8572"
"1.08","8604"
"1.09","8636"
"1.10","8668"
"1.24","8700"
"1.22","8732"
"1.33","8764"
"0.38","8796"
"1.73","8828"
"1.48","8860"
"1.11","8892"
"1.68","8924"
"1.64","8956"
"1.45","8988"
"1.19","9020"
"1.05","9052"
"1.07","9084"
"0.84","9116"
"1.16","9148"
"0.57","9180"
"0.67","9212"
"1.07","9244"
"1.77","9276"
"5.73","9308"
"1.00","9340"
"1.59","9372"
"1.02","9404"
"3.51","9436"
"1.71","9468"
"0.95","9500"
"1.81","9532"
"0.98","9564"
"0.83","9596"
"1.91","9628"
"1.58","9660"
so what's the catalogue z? 1.493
